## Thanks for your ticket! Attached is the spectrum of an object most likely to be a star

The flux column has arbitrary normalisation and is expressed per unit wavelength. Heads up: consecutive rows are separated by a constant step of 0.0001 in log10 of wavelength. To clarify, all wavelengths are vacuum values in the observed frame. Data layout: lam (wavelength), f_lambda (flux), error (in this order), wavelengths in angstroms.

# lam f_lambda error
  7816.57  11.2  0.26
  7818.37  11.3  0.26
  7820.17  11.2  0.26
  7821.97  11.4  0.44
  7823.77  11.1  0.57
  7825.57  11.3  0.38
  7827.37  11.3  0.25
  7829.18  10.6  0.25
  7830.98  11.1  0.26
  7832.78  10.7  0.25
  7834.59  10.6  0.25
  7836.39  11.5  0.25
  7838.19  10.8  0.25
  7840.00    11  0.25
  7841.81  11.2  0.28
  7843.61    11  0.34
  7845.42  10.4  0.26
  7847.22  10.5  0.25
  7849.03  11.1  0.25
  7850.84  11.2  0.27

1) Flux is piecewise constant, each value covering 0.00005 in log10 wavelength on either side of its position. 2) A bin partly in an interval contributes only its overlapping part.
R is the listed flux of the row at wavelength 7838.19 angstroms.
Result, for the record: 10.8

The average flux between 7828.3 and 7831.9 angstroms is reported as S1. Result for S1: 10.9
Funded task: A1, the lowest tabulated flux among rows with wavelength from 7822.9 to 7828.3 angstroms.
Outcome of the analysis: 11.1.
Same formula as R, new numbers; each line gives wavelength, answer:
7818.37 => 11.3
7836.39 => 11.5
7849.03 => 11.1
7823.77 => 11.1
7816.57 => 11.2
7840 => 11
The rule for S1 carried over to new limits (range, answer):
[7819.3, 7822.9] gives 11.3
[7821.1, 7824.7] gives 11.3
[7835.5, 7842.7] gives 11.1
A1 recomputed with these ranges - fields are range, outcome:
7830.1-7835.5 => 10.6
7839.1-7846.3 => 10.4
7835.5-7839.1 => 10.8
